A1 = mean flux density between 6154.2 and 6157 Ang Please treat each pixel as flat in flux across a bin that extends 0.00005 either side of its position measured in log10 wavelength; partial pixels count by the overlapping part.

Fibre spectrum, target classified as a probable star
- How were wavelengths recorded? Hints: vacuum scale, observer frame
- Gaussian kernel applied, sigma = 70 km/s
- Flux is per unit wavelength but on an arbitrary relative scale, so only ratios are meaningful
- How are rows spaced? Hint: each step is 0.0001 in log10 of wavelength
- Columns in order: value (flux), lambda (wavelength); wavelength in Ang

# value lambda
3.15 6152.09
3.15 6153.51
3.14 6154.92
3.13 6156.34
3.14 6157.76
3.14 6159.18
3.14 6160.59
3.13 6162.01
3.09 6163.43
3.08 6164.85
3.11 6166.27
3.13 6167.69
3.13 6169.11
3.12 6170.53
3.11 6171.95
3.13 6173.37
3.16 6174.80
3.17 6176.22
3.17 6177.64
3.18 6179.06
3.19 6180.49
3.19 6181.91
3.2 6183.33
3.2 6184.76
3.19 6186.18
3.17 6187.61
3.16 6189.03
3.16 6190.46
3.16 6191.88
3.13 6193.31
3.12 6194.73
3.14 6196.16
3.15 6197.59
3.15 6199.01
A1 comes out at 3.14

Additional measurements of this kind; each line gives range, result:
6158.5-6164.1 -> 3.13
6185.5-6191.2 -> 3.17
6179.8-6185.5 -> 3.2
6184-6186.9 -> 3.19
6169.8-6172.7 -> 3.12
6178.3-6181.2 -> 3.18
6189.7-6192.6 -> 3.16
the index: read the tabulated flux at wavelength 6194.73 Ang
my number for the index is 3.12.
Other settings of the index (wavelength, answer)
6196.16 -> 3.14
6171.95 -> 3.11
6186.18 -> 3.19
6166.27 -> 3.11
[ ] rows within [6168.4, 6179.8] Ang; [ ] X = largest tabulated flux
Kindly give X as 3.18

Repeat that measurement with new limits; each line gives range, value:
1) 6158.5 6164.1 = 3.14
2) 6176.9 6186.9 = 3.2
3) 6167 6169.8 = 3.13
